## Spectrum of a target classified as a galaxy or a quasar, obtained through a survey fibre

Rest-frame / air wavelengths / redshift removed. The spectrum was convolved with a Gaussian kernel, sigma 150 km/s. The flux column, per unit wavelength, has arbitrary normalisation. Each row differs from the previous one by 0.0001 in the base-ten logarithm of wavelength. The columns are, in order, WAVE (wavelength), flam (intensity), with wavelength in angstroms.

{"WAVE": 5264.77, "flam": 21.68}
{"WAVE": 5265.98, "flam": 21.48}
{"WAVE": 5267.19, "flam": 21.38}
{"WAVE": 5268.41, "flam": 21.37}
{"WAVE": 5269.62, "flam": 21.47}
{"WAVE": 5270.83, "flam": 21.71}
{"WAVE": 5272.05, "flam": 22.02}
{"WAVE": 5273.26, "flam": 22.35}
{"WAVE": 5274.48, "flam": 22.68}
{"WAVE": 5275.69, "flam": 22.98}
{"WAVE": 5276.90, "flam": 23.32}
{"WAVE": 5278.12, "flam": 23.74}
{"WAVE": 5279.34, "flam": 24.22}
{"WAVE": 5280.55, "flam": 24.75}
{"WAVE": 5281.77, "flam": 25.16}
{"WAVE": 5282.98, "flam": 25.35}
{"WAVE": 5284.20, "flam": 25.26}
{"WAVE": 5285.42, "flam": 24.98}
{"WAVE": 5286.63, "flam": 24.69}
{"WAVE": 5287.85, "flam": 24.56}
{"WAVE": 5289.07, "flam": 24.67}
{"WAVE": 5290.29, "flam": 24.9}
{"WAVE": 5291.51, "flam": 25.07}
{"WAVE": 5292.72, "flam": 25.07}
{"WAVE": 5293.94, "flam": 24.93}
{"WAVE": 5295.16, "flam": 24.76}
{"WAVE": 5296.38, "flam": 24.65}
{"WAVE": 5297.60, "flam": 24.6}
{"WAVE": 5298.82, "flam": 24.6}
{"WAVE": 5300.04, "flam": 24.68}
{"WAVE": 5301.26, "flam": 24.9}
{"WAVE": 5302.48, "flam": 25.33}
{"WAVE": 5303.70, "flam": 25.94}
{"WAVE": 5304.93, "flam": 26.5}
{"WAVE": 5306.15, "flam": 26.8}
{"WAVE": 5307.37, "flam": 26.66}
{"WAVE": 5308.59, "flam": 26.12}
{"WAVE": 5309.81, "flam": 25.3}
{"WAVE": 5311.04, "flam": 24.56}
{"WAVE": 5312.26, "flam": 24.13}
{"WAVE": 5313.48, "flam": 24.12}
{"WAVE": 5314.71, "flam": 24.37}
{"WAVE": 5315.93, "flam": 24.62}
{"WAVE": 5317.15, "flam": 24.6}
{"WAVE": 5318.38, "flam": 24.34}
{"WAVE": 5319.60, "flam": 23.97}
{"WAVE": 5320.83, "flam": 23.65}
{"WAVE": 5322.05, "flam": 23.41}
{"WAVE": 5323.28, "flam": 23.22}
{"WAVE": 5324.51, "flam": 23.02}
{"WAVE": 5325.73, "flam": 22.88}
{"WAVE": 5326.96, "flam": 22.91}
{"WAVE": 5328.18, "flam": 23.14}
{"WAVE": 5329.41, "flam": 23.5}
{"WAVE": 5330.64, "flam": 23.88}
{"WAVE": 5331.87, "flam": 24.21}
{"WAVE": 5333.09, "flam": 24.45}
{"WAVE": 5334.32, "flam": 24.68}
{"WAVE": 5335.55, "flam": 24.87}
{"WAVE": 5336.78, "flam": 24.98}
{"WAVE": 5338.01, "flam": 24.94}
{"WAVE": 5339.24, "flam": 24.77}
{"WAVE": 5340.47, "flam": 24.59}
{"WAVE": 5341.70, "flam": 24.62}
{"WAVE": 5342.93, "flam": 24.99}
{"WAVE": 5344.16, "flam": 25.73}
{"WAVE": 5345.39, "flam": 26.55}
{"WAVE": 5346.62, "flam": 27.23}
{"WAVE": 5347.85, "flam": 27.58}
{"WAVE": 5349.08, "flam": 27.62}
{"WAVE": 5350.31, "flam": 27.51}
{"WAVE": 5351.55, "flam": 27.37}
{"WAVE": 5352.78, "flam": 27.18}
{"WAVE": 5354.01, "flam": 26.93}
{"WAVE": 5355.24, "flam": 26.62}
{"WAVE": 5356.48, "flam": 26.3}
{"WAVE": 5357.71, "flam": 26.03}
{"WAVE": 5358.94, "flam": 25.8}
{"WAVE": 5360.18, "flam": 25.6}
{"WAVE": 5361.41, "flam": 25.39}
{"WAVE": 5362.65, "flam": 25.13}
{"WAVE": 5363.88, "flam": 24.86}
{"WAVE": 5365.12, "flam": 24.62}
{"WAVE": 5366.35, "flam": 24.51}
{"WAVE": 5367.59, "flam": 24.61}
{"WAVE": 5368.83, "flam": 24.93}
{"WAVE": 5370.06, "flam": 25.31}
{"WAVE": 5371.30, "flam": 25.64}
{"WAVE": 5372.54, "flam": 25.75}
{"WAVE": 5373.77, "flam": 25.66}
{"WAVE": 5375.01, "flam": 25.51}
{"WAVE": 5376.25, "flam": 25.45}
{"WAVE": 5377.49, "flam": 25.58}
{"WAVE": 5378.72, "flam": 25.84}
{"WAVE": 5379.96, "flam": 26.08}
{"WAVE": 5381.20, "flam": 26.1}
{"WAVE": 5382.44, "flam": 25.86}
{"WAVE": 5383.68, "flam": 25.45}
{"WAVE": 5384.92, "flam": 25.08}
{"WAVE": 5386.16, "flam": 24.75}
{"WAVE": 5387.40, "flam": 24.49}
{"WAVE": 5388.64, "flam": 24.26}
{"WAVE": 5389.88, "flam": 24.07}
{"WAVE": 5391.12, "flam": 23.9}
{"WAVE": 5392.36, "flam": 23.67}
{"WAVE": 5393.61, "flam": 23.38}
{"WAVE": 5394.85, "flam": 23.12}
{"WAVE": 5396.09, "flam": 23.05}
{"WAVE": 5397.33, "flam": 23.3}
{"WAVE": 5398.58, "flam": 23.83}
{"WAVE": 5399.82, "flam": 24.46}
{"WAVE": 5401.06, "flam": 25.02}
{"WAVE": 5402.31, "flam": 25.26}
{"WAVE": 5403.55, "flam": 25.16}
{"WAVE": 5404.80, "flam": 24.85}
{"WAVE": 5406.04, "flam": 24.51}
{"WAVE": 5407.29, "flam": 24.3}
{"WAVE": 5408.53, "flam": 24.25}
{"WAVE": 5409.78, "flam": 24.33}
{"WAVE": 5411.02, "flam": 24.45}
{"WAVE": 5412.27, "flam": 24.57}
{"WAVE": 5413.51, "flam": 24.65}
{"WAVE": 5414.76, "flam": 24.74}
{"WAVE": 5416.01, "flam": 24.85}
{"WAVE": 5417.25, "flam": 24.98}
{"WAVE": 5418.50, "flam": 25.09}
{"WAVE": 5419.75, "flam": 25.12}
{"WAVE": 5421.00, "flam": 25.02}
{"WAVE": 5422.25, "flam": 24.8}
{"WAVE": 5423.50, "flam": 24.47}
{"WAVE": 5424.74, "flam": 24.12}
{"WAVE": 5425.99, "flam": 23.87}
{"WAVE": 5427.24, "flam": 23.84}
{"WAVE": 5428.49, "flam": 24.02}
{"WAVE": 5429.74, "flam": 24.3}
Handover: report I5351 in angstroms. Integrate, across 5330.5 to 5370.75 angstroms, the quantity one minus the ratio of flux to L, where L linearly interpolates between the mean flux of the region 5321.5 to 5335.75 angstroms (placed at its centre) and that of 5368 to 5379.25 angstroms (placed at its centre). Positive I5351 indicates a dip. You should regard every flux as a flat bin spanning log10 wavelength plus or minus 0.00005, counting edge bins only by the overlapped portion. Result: -1.7 angstroms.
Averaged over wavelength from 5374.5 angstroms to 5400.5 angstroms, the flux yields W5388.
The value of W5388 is 24.6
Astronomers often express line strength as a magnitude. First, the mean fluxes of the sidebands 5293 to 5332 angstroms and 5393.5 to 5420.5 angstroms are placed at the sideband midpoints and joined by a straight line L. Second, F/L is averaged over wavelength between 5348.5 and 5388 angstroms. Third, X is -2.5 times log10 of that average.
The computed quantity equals -0.055 mag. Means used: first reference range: 24.5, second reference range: 24.4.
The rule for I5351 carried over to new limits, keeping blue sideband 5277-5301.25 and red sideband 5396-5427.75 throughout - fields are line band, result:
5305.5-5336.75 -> 0.5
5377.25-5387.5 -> -0.4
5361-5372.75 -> -0.2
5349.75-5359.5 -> -0.8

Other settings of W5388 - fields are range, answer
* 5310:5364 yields 25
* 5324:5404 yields 25.1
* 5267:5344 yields 24.3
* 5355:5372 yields 25.3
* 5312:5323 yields 24.1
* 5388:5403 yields 24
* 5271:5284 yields 23.6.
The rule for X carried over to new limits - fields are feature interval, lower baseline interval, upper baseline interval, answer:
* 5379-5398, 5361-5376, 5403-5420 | 0.02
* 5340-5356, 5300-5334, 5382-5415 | -0.09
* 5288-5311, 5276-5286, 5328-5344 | -0.03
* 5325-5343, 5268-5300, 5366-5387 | 0.03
